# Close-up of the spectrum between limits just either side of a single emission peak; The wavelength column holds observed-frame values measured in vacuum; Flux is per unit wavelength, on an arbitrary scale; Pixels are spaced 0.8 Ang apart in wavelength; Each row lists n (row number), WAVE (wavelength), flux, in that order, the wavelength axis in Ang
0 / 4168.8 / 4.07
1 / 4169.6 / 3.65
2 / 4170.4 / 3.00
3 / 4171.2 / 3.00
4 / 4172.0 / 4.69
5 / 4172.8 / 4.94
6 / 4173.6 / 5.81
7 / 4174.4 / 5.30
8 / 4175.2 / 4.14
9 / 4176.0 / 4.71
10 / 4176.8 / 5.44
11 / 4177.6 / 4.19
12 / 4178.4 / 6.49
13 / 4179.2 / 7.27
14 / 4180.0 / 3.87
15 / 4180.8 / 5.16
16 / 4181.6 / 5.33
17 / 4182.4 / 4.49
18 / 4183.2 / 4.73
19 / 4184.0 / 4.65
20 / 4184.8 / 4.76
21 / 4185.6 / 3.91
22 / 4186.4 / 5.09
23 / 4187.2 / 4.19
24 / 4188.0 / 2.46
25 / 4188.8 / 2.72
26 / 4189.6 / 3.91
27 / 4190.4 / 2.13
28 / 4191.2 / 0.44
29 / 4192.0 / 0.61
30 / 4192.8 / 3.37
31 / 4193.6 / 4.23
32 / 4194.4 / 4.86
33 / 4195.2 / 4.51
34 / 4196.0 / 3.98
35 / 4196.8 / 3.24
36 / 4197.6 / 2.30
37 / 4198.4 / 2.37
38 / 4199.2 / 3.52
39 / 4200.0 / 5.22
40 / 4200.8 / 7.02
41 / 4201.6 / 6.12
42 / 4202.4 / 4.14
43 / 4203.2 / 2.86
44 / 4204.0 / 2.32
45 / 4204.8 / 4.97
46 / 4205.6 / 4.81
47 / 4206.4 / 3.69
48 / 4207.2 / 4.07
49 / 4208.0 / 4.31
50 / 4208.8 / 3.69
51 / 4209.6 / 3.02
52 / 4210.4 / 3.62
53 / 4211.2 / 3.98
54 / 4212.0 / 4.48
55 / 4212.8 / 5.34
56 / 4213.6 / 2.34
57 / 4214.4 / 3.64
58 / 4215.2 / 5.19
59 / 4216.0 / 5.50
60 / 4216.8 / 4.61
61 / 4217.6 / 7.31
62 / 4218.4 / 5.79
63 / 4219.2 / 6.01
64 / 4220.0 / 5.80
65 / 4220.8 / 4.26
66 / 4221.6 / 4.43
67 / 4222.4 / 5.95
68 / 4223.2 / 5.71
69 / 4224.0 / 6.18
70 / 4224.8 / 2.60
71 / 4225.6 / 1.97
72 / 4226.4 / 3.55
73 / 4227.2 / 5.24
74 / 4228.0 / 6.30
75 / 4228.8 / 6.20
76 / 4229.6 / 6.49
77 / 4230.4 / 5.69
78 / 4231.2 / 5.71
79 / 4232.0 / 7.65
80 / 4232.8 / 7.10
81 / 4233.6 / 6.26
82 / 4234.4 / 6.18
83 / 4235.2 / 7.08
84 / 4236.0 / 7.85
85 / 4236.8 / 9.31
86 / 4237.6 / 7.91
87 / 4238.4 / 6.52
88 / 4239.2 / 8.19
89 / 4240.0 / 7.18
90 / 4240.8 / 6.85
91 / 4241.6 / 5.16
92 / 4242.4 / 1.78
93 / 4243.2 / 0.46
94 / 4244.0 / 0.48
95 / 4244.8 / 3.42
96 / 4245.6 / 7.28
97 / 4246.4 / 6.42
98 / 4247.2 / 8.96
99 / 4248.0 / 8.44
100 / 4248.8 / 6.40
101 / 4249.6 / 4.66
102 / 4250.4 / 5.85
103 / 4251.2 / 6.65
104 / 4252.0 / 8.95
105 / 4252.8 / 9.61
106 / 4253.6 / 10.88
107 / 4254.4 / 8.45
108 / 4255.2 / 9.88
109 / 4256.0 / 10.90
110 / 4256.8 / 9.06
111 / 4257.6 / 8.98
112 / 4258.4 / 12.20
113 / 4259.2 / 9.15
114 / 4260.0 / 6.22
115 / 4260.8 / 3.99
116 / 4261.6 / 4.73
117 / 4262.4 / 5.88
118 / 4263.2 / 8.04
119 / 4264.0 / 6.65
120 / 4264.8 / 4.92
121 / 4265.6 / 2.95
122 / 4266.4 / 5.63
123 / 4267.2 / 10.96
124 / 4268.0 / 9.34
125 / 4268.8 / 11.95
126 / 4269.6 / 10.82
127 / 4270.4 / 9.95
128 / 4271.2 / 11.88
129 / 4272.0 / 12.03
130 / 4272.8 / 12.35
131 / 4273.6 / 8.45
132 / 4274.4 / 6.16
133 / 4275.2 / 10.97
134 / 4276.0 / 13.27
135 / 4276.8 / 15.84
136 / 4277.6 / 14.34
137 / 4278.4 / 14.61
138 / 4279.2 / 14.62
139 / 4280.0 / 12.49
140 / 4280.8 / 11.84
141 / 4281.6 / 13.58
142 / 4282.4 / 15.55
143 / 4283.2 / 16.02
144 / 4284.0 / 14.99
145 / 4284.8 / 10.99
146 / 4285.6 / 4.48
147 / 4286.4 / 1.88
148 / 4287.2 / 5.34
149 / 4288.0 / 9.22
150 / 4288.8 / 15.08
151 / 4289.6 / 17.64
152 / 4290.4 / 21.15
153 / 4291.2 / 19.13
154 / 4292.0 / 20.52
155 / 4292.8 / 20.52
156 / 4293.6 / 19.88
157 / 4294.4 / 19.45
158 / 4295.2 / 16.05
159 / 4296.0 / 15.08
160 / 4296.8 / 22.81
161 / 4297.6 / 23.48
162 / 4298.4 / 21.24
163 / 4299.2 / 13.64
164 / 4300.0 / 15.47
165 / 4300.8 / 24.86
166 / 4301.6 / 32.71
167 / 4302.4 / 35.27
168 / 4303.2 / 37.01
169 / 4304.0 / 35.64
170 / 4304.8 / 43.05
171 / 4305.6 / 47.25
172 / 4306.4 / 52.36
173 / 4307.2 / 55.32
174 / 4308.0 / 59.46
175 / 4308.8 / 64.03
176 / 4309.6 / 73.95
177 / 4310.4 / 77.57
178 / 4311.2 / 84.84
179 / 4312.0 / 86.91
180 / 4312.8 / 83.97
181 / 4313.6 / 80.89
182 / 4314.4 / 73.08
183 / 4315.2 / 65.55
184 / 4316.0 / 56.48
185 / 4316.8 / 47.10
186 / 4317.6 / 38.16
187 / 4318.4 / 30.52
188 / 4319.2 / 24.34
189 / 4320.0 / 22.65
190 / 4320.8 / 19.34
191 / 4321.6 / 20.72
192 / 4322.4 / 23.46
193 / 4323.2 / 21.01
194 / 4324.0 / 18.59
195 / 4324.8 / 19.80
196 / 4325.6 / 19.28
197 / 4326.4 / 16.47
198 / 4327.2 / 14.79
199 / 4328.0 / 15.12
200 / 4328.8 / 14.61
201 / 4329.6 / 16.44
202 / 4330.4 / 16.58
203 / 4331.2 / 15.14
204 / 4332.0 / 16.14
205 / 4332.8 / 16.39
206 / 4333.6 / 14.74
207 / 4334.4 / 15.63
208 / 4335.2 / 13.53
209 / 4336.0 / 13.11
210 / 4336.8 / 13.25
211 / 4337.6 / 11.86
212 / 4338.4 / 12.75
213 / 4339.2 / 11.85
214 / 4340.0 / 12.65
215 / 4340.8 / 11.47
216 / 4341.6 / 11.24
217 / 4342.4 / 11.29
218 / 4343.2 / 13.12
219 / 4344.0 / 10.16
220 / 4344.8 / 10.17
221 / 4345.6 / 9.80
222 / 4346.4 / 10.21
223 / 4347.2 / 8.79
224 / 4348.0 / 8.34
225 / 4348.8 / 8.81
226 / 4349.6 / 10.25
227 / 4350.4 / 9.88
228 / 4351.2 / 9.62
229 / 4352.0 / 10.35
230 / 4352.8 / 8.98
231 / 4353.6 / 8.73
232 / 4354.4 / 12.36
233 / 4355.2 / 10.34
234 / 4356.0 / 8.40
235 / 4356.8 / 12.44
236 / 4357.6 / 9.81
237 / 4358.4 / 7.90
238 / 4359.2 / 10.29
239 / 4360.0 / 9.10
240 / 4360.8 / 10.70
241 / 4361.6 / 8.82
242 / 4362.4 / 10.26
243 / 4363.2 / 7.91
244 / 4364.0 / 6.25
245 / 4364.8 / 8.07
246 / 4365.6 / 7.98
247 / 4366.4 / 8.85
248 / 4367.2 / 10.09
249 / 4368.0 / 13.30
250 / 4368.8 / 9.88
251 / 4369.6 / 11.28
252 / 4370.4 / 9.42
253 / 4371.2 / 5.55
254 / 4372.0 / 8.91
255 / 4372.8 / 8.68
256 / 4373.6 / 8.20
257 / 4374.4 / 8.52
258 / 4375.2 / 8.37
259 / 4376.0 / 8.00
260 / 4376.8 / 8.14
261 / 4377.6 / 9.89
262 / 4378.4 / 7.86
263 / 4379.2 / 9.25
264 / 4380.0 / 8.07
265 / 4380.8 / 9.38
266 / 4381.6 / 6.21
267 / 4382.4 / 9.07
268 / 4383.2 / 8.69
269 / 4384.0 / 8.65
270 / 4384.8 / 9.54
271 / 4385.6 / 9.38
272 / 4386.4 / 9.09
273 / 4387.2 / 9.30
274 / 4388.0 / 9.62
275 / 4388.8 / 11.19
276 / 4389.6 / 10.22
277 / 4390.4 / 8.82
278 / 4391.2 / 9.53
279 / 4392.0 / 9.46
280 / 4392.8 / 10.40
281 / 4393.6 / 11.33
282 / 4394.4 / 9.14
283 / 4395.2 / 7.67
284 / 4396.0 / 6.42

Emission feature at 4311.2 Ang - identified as Lyman alpha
